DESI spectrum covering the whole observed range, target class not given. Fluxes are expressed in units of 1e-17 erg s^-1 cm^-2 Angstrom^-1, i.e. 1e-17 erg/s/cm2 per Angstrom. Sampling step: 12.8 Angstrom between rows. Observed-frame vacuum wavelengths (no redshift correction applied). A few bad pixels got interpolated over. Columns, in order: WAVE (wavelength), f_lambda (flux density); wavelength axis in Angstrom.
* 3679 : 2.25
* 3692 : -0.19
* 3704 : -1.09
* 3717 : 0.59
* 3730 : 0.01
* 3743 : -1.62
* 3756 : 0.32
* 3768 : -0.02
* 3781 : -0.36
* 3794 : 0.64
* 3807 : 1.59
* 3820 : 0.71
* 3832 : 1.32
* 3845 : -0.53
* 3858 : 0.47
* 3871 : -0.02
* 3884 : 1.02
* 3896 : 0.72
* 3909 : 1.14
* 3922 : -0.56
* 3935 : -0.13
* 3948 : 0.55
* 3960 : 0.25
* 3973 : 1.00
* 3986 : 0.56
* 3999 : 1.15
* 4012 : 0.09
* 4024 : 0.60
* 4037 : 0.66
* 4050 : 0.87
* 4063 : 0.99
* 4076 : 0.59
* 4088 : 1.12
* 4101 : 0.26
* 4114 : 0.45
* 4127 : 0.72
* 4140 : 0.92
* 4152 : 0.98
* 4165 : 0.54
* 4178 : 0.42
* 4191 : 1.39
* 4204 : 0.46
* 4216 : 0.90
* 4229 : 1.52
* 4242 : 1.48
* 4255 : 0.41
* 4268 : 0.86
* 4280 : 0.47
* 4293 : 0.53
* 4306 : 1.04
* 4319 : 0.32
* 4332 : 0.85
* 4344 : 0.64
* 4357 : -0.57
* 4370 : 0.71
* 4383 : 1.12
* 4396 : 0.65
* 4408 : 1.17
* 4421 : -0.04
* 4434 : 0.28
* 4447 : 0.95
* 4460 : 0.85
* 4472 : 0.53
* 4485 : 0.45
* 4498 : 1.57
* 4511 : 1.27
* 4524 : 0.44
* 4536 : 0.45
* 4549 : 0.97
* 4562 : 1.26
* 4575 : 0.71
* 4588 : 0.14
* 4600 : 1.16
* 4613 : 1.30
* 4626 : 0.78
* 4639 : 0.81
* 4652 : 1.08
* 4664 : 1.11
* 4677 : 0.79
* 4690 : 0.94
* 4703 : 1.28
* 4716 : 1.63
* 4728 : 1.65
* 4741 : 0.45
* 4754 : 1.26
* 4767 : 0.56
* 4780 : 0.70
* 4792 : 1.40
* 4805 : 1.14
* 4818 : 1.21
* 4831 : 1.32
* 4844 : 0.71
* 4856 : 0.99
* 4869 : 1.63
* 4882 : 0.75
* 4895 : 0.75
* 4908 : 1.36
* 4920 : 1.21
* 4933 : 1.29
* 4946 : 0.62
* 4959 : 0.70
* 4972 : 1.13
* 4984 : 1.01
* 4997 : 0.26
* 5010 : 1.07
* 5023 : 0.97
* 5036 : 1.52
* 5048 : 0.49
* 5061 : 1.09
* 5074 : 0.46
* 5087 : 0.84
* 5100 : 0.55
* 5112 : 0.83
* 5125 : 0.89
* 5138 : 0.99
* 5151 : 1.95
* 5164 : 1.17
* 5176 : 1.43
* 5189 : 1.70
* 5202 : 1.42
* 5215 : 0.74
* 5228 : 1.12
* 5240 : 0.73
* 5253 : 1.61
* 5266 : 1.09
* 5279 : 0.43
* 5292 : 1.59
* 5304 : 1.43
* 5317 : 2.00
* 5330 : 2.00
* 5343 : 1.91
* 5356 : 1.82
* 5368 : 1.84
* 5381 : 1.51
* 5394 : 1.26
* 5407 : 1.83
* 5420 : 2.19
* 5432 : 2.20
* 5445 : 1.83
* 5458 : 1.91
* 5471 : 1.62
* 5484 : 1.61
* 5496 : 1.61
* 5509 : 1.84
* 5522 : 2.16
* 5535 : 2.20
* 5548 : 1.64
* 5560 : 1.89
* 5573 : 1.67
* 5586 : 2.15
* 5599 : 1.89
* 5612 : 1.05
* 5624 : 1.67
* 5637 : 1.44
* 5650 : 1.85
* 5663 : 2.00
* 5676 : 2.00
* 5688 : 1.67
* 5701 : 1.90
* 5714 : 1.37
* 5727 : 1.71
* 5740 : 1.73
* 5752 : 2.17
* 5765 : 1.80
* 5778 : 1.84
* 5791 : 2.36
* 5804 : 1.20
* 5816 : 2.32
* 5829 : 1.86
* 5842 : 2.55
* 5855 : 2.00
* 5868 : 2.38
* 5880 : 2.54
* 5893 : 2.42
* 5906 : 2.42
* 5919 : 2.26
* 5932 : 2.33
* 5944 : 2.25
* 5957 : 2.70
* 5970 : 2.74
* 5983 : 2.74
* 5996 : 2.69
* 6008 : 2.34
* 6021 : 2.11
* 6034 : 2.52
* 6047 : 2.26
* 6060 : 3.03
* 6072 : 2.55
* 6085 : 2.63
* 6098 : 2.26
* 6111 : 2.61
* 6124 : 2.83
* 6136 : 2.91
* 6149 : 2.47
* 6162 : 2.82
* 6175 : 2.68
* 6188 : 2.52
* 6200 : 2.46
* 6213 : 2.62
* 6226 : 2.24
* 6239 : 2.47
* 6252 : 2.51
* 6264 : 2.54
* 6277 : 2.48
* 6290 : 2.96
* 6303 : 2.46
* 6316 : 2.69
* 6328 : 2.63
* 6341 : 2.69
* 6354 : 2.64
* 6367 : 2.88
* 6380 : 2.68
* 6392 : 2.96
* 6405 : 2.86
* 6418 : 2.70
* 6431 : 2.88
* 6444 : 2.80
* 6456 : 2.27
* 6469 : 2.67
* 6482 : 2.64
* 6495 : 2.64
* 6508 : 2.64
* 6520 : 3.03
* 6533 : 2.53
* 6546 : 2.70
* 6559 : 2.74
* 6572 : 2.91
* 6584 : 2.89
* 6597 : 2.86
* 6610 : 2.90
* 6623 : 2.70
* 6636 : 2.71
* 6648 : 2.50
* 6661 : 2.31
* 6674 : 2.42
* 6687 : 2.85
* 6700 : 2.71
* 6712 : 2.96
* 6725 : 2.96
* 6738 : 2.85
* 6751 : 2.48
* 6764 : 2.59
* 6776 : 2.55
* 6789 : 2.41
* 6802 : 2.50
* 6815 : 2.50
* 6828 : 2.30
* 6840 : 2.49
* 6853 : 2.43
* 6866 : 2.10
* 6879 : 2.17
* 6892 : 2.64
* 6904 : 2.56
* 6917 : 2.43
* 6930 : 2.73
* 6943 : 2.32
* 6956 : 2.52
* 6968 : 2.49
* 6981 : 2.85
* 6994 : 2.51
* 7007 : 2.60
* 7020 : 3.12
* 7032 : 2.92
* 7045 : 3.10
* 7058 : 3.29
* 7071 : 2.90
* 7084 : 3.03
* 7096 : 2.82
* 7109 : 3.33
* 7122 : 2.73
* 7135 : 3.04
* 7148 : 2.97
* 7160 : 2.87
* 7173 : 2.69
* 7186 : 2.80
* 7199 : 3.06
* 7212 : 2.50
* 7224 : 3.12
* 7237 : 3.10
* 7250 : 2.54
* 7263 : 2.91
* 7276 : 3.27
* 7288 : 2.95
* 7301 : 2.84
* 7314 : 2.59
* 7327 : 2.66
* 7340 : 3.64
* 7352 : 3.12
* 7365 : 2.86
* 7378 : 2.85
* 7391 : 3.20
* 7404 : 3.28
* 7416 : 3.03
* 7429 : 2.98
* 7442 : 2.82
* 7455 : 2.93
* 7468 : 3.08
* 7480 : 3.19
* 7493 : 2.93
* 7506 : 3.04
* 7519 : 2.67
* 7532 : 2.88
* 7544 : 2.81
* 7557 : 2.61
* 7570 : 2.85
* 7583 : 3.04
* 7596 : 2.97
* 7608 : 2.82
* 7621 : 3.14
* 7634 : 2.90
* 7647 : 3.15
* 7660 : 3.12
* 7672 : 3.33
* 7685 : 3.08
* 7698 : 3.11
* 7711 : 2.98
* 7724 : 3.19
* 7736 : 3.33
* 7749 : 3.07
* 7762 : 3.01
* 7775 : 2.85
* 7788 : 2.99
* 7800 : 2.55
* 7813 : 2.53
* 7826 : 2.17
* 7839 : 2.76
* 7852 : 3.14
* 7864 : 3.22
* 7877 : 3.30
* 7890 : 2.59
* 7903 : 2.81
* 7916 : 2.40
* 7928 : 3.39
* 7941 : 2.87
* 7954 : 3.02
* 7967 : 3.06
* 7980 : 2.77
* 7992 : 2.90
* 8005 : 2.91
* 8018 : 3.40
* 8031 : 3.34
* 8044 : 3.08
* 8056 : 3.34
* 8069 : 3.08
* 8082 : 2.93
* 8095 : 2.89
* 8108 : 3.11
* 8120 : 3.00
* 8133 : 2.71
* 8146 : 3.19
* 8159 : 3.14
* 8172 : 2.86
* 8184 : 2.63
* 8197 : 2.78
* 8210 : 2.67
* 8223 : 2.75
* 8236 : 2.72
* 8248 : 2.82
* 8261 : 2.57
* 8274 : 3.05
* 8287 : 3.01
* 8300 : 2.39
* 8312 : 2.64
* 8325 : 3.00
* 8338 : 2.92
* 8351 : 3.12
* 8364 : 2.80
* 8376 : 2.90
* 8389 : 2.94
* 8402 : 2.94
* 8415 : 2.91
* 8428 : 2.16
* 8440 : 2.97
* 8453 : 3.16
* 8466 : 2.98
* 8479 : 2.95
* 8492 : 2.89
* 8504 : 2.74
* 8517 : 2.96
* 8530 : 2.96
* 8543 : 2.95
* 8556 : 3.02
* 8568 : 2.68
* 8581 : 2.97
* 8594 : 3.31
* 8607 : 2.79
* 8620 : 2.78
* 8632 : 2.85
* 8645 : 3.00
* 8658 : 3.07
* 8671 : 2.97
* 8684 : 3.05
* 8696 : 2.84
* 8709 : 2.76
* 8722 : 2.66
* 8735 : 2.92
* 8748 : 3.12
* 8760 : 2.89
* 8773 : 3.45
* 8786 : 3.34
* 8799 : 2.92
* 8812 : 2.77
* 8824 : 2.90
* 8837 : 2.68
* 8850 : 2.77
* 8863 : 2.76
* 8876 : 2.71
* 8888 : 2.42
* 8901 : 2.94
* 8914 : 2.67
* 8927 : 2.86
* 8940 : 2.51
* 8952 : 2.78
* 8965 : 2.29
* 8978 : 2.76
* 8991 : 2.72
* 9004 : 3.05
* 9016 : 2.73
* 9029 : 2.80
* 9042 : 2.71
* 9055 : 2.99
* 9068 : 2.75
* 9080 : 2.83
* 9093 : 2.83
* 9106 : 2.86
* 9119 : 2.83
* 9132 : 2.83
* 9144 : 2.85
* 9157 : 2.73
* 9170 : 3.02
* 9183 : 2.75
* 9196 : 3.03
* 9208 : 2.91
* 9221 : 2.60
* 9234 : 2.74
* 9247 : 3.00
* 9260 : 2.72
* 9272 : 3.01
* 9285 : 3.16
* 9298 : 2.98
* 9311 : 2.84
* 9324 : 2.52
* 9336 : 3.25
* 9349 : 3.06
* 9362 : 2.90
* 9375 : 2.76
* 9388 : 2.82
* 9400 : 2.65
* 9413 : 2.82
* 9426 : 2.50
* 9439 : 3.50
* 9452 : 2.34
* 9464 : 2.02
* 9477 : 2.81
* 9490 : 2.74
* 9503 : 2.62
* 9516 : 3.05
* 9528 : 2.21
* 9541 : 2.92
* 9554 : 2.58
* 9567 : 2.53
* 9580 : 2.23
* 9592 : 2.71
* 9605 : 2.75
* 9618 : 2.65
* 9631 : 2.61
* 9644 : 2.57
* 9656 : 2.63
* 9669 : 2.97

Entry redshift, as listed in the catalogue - 0.327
